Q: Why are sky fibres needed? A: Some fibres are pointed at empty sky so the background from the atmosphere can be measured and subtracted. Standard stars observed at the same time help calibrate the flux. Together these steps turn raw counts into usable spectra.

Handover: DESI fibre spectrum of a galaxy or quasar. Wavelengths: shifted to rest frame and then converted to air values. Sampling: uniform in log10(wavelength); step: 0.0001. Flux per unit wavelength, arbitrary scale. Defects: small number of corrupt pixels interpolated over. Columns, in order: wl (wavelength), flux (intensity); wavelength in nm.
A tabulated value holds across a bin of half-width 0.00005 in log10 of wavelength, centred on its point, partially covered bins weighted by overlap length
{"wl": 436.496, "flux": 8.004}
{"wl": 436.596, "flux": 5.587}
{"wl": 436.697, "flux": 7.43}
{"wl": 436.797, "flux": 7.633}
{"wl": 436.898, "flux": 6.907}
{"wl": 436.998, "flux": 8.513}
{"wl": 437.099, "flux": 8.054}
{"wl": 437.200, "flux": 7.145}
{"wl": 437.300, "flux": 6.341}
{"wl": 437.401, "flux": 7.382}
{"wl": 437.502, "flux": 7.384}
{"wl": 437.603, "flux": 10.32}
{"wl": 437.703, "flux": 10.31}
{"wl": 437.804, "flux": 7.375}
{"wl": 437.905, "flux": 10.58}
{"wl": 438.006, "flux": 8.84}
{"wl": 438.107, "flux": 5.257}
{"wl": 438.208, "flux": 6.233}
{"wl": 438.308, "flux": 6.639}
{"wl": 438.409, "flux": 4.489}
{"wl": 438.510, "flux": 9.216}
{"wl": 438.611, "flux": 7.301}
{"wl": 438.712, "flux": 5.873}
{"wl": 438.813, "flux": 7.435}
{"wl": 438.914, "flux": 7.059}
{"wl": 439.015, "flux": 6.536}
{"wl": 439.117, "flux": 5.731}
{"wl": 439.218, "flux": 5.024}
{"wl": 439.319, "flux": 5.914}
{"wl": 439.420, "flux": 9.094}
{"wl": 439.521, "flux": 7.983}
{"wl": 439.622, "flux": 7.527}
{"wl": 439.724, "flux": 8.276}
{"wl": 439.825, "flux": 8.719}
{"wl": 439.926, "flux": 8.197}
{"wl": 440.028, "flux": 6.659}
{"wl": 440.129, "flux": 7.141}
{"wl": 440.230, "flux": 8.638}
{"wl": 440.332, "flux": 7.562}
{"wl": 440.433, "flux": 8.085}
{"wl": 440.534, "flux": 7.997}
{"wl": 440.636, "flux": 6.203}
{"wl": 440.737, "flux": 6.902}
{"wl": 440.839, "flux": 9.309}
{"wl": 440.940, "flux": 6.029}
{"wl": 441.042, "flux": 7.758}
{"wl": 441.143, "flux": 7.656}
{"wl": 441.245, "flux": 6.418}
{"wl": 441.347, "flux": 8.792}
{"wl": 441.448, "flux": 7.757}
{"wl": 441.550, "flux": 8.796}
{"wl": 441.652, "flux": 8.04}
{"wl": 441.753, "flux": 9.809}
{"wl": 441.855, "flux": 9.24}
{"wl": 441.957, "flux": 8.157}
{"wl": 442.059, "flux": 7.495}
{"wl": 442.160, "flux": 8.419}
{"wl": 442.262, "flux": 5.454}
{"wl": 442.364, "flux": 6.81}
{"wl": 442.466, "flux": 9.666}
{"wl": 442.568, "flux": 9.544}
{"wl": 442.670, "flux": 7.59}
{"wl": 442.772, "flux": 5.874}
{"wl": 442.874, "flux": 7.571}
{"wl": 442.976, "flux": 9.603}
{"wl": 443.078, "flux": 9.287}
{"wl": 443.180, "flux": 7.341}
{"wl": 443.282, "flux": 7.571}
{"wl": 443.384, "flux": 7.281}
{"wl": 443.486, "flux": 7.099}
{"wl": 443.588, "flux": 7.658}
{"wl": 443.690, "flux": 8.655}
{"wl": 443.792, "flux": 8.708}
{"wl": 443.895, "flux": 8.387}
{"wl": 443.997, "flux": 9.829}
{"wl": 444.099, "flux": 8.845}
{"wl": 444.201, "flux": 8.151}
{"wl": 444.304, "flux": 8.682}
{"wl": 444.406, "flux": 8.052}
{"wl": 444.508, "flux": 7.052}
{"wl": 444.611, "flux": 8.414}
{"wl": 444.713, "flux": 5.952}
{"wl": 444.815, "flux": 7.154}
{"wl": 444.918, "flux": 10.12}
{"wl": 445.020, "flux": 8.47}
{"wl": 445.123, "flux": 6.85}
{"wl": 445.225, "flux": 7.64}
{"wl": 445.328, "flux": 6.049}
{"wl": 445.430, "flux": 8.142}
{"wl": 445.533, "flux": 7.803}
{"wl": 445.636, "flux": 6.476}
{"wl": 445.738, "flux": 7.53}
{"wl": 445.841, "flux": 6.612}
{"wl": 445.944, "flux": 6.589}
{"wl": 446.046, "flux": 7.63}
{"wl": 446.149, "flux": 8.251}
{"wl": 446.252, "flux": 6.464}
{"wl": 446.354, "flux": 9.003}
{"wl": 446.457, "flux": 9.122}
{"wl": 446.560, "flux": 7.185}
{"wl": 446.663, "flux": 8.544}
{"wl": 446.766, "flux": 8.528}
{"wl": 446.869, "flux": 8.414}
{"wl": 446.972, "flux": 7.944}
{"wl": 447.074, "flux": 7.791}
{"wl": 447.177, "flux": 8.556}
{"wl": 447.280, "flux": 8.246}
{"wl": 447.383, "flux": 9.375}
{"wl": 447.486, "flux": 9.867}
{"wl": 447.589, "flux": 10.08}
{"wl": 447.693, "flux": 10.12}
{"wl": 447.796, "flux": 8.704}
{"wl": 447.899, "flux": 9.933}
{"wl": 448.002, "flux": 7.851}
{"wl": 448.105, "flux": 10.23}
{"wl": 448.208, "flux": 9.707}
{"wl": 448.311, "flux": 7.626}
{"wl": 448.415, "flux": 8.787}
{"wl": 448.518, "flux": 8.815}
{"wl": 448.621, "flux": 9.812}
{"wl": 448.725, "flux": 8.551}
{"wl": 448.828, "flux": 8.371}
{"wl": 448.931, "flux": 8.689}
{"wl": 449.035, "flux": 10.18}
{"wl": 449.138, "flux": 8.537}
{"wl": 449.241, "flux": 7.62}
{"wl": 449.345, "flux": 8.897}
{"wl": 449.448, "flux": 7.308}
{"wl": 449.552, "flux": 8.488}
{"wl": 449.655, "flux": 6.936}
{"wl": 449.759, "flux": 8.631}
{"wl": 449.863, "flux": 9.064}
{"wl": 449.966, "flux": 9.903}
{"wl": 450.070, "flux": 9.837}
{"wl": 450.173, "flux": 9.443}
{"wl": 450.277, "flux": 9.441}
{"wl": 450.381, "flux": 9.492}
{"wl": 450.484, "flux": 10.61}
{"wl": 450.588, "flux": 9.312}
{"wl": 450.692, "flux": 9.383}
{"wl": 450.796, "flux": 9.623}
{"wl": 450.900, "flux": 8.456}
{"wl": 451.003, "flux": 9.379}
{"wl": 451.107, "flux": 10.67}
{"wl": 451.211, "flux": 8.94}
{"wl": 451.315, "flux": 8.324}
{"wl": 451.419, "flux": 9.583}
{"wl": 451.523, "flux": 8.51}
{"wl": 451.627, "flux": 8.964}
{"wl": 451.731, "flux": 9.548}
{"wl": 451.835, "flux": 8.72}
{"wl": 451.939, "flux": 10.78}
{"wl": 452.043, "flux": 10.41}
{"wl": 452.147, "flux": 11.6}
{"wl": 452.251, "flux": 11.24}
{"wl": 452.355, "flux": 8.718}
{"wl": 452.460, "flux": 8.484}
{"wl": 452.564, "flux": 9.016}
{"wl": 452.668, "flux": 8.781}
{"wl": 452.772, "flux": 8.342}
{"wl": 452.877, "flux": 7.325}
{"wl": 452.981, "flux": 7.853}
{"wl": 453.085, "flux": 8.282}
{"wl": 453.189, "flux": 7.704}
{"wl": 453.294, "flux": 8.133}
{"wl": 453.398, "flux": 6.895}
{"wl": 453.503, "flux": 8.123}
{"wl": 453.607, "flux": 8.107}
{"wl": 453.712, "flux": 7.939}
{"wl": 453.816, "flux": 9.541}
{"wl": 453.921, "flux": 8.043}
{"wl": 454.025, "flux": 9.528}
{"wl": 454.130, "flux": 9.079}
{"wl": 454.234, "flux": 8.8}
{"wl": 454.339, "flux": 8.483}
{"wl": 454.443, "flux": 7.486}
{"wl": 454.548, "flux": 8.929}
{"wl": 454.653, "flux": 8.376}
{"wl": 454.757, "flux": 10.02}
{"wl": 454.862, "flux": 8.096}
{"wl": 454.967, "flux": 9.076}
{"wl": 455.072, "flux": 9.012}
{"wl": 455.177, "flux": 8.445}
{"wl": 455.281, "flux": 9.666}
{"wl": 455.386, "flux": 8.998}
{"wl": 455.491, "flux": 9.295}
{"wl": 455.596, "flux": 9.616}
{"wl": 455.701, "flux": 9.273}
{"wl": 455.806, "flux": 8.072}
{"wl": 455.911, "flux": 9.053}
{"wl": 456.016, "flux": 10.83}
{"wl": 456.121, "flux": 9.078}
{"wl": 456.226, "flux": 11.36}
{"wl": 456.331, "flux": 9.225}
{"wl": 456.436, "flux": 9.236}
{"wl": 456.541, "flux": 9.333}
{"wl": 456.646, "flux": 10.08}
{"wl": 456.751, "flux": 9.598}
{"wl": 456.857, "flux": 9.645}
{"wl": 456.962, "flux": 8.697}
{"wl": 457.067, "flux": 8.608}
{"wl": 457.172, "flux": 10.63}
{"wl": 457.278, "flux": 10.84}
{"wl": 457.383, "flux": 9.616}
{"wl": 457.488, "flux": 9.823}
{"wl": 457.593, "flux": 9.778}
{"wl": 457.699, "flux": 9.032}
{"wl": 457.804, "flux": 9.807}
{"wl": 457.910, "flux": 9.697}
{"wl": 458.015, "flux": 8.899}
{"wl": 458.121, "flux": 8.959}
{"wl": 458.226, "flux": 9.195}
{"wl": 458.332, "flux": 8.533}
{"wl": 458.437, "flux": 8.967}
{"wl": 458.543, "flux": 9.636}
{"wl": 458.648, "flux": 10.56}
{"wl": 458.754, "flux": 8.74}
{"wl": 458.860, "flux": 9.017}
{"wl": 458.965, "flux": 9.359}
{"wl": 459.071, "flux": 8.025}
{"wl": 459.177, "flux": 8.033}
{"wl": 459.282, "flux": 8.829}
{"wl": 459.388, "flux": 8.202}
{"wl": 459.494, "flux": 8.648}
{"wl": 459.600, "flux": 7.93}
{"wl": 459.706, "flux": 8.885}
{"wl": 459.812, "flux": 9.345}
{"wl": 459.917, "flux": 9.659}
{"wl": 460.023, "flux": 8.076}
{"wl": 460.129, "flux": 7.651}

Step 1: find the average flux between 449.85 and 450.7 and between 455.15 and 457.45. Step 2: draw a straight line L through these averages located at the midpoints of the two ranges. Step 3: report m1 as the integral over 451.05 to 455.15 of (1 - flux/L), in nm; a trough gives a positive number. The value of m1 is 0.32 nm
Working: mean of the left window 9.65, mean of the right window 9.53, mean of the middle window 8.85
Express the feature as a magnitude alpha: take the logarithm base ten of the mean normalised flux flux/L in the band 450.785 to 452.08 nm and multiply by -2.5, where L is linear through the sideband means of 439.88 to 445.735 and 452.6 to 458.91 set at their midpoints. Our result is -0.09 mag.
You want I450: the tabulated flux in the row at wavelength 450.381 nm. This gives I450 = 9.492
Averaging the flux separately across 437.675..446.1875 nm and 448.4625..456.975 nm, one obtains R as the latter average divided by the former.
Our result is 1.17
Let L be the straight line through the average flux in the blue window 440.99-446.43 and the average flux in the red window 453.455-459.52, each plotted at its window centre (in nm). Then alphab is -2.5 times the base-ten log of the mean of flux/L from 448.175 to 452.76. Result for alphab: -0.07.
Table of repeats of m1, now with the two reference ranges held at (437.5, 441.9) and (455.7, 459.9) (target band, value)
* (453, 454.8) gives 0.10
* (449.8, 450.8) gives -0.12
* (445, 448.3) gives 0.02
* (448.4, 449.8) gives -0.01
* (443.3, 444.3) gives -0.03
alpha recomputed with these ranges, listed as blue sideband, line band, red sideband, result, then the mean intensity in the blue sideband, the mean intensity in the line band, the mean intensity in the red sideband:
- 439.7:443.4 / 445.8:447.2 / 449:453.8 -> 0.069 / 7.89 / 7.9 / 8.95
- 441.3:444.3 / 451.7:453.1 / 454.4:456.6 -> -0.037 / 8.19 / 9.24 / 9.17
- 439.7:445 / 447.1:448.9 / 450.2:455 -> -0.069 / 7.97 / 9.07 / 8.96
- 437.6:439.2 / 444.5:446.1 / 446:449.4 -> 0.129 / 7.31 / 7.41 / 8.71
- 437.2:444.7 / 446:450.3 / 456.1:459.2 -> -0.032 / 7.76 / 8.72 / 9.42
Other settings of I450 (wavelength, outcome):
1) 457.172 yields 10.63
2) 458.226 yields 9.195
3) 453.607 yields 8.107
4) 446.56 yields 7.185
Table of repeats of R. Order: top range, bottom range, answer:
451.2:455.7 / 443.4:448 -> 1.09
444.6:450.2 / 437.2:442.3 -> 1.10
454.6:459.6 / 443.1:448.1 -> 1.14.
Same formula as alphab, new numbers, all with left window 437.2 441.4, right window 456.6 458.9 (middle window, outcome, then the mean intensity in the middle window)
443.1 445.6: 0.013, 7.92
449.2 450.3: -0.009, 8.68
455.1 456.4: -0.017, 9.4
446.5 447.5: -0.013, 8.4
